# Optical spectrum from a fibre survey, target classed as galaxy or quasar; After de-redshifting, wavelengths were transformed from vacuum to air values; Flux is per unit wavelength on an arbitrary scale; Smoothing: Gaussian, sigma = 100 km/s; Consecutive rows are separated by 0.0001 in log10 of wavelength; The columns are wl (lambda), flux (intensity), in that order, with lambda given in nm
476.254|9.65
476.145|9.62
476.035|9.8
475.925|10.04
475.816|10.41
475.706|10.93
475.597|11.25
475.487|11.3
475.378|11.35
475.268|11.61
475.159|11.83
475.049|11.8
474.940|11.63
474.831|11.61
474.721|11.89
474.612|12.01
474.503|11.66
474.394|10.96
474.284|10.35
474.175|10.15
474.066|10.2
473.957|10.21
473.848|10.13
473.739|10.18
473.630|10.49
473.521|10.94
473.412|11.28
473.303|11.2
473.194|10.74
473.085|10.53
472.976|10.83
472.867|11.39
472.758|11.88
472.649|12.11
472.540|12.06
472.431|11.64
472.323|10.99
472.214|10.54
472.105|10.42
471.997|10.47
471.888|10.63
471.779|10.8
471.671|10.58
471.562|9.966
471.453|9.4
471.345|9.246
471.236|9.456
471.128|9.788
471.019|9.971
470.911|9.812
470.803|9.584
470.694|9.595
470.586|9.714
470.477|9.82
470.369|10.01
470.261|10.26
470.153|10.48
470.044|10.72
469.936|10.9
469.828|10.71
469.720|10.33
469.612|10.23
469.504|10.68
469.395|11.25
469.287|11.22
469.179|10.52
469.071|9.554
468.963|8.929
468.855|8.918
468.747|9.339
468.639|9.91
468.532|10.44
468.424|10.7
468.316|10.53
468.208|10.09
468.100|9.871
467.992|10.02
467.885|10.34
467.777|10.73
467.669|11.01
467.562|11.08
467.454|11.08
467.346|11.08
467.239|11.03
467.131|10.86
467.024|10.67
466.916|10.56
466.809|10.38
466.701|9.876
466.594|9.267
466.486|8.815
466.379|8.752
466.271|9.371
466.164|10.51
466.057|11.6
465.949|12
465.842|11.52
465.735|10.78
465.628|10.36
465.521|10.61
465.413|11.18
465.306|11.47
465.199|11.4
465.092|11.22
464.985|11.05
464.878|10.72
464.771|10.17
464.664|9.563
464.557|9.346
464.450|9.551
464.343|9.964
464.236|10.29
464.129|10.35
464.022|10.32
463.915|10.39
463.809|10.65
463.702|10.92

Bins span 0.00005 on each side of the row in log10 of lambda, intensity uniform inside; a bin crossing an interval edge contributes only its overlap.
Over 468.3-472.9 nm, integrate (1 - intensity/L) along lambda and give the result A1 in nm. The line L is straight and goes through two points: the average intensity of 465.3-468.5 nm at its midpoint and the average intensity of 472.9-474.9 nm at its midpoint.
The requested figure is 0.151 nm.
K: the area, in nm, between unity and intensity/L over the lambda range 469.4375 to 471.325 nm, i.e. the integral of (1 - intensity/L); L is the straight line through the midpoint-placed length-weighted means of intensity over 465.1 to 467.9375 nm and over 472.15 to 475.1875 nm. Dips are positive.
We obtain 0.13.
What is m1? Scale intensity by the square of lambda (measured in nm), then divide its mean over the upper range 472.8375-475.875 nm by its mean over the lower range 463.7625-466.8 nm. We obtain 1.10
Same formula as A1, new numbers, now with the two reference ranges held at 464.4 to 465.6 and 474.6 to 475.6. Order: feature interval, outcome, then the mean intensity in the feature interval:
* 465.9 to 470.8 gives 0.28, 10.3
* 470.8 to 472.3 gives 0.16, 10.1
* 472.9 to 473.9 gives 0.06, 10.7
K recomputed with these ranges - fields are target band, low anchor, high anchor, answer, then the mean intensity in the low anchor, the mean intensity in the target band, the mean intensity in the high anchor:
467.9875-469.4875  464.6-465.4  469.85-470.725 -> 0.04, 10.8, 10.1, 10.2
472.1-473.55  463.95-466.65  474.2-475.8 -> -0.01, 10.4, 11.2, 11.4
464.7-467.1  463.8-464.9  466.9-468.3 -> -0.05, 10.1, 10.6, 10.6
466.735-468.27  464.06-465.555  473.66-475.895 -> 0.00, 10.5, 10.6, 11.1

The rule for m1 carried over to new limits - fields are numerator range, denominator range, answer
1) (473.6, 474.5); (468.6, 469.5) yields 1.06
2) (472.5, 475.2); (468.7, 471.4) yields 1.12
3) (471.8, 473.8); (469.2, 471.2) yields 1.08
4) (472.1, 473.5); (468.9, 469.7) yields 1.10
